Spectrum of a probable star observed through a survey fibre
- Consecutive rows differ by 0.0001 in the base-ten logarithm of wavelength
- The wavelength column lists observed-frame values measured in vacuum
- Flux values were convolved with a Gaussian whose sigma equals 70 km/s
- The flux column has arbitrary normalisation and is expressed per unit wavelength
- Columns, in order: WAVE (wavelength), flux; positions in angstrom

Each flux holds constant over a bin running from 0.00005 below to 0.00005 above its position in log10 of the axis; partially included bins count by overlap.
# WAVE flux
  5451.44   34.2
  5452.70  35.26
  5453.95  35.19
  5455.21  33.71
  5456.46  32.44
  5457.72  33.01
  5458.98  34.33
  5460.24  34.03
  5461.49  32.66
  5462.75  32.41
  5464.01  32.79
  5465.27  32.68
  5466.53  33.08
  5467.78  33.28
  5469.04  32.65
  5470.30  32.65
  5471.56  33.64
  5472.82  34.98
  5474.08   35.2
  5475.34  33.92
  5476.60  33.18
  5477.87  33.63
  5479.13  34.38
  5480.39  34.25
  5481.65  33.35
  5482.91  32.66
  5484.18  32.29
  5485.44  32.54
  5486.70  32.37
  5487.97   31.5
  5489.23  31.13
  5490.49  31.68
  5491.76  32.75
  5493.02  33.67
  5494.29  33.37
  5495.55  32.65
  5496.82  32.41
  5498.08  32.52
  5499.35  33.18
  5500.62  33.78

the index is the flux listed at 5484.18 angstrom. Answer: 32.29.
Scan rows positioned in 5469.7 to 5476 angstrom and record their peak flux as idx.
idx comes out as 35.2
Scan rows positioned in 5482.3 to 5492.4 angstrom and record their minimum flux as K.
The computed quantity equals 31.13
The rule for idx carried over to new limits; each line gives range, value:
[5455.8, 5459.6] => 34.33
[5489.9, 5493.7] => 33.67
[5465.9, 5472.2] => 33.64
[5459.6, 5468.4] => 34.03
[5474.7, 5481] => 34.38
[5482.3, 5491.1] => 32.66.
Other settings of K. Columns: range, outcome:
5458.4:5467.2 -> 32.41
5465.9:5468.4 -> 33.08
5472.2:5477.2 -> 33.18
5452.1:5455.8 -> 33.71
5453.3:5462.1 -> 32.44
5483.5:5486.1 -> 32.29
